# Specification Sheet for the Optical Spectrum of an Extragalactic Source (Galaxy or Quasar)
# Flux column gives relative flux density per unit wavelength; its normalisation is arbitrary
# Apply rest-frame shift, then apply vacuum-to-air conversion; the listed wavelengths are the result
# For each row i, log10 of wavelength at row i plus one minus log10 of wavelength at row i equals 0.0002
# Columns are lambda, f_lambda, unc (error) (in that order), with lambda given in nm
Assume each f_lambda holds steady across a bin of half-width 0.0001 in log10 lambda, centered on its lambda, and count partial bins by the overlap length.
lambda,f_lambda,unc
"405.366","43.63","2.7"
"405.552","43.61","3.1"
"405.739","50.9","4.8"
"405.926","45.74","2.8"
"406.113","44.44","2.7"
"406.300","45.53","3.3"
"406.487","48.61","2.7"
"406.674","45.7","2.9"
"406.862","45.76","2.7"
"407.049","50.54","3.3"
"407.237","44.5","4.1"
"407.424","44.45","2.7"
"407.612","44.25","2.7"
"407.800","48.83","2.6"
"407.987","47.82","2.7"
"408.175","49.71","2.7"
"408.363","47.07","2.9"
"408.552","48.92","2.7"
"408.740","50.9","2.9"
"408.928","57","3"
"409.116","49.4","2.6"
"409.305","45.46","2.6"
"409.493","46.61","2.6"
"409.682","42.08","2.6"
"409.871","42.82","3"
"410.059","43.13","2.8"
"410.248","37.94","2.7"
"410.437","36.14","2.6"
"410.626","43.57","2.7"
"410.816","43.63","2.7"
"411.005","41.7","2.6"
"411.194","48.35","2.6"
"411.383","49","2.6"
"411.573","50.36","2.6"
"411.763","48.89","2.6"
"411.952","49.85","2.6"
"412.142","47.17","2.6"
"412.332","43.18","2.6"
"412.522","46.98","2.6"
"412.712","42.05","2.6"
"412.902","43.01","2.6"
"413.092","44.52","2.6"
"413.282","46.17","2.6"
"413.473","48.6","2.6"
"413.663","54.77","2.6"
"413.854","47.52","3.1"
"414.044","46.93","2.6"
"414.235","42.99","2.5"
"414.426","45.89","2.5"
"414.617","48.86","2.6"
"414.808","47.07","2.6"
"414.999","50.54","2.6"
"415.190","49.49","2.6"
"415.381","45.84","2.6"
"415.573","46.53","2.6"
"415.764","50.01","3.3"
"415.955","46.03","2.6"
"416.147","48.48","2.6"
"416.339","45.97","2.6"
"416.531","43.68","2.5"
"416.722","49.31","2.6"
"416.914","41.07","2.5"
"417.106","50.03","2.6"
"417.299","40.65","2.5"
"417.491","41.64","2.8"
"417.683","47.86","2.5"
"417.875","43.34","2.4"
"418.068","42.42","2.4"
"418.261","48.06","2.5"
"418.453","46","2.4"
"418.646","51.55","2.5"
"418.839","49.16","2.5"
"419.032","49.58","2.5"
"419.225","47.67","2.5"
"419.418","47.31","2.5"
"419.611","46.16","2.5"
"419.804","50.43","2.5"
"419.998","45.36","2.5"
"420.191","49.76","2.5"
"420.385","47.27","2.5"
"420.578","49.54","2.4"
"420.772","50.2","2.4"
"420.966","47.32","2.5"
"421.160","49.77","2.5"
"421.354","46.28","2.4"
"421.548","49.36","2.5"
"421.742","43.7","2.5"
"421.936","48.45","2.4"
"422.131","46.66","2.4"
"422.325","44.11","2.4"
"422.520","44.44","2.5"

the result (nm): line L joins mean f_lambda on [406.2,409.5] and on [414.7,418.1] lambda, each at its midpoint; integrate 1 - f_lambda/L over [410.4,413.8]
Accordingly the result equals 0.06 nm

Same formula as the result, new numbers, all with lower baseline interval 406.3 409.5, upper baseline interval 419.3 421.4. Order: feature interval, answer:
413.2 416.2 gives 0.01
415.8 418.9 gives 0.14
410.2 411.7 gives 0.12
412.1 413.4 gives 0.09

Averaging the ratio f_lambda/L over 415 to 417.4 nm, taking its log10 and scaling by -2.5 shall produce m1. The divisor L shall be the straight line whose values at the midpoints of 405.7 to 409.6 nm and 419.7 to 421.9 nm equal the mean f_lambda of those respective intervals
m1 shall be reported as 0.03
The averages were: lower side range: 47.7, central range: 46.6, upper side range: 48.1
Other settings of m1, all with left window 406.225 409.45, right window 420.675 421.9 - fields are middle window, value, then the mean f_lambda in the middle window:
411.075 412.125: -0.02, 49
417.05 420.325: 0.02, 46.8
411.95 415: 0.03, 46.6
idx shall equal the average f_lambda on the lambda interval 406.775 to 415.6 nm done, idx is 46.5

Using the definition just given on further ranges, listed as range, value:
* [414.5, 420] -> 46.9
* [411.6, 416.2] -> 47.2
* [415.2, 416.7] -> 47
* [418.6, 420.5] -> 48.4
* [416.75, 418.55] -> 44.7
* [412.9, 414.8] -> 47.1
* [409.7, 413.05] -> 44.5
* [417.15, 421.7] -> 47.2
